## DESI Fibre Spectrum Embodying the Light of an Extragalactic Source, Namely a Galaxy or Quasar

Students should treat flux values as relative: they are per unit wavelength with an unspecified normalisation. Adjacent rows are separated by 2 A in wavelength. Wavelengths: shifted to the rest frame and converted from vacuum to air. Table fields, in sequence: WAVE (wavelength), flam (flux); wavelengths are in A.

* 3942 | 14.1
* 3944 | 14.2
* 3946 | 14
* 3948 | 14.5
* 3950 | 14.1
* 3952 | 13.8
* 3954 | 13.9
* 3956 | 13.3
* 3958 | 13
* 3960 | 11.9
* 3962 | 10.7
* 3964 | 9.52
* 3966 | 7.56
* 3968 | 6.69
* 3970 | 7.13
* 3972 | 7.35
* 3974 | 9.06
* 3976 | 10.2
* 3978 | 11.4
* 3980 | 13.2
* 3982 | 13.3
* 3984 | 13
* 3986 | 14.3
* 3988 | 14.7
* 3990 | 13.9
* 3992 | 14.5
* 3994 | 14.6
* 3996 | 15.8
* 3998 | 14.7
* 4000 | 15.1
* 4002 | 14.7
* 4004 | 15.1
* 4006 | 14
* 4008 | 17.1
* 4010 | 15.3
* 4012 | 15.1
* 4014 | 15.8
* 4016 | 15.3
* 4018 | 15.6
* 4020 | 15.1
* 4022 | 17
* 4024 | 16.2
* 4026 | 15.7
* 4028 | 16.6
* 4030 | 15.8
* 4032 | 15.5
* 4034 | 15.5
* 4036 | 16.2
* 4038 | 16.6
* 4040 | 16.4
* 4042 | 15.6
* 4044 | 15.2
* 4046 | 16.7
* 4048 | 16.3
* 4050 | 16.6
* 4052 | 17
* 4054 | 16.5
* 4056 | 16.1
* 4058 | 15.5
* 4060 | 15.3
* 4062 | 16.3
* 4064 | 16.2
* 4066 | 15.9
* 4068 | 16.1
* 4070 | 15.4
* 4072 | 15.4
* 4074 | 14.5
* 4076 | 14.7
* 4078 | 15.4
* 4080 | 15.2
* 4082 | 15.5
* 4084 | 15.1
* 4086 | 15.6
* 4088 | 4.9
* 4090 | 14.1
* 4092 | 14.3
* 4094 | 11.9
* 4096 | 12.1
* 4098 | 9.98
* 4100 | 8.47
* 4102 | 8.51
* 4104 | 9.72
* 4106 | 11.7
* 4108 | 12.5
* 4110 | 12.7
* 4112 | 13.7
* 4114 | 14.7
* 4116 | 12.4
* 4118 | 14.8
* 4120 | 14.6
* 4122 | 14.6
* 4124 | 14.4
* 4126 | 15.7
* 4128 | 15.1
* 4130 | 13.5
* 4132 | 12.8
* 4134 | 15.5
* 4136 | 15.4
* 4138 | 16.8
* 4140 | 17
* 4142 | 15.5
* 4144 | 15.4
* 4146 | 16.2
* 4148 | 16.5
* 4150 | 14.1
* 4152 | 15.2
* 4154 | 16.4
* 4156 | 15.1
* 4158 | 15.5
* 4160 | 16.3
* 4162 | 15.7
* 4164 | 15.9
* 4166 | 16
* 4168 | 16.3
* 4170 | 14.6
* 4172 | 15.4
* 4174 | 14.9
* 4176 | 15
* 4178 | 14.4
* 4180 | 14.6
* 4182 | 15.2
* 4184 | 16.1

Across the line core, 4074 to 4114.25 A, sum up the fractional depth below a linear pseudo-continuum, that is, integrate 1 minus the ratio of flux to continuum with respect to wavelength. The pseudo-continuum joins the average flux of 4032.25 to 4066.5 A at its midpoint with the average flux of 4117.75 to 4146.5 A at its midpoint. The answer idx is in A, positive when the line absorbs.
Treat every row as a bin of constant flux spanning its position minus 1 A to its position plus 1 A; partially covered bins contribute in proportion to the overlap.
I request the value 7.86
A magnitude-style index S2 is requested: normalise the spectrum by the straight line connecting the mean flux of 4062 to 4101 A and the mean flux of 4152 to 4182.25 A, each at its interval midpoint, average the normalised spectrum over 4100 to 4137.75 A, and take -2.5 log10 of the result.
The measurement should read 0.088 mag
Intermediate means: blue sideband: 13.8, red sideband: 15.4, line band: 13.4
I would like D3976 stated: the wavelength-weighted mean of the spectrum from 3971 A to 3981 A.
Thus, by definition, 10.2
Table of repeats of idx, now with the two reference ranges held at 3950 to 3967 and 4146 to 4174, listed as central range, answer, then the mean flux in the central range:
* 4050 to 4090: -3.42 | 15.1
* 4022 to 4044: -4.62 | 16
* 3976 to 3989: -0.82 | 13.1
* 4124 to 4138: 0.25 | 14.8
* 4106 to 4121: 1.27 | 13.5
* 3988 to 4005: -3.02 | 14.8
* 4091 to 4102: 2.54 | 11.1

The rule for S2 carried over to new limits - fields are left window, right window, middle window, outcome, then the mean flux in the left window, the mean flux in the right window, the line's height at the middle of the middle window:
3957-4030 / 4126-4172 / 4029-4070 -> -0.14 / 13.4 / 15.5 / 14.1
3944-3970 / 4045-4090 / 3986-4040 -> -0.14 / 11.8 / 15.3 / 13.6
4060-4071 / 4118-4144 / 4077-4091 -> 0.15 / 15.9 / 15.1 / 15.7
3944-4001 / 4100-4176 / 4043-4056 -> -0.22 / 12.4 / 14.5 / 13.4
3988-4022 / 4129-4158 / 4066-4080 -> 0.00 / 15.2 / 15.4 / 15.3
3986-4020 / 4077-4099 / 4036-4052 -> -0.15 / 15.1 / 13.1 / 14.1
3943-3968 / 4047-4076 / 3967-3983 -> 0.31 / 12.3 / 15.9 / 13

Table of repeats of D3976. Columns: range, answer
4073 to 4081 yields 14.9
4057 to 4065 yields 15.8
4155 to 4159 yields 15.3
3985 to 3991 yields 14.3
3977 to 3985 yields 12.7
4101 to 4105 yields 9.12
